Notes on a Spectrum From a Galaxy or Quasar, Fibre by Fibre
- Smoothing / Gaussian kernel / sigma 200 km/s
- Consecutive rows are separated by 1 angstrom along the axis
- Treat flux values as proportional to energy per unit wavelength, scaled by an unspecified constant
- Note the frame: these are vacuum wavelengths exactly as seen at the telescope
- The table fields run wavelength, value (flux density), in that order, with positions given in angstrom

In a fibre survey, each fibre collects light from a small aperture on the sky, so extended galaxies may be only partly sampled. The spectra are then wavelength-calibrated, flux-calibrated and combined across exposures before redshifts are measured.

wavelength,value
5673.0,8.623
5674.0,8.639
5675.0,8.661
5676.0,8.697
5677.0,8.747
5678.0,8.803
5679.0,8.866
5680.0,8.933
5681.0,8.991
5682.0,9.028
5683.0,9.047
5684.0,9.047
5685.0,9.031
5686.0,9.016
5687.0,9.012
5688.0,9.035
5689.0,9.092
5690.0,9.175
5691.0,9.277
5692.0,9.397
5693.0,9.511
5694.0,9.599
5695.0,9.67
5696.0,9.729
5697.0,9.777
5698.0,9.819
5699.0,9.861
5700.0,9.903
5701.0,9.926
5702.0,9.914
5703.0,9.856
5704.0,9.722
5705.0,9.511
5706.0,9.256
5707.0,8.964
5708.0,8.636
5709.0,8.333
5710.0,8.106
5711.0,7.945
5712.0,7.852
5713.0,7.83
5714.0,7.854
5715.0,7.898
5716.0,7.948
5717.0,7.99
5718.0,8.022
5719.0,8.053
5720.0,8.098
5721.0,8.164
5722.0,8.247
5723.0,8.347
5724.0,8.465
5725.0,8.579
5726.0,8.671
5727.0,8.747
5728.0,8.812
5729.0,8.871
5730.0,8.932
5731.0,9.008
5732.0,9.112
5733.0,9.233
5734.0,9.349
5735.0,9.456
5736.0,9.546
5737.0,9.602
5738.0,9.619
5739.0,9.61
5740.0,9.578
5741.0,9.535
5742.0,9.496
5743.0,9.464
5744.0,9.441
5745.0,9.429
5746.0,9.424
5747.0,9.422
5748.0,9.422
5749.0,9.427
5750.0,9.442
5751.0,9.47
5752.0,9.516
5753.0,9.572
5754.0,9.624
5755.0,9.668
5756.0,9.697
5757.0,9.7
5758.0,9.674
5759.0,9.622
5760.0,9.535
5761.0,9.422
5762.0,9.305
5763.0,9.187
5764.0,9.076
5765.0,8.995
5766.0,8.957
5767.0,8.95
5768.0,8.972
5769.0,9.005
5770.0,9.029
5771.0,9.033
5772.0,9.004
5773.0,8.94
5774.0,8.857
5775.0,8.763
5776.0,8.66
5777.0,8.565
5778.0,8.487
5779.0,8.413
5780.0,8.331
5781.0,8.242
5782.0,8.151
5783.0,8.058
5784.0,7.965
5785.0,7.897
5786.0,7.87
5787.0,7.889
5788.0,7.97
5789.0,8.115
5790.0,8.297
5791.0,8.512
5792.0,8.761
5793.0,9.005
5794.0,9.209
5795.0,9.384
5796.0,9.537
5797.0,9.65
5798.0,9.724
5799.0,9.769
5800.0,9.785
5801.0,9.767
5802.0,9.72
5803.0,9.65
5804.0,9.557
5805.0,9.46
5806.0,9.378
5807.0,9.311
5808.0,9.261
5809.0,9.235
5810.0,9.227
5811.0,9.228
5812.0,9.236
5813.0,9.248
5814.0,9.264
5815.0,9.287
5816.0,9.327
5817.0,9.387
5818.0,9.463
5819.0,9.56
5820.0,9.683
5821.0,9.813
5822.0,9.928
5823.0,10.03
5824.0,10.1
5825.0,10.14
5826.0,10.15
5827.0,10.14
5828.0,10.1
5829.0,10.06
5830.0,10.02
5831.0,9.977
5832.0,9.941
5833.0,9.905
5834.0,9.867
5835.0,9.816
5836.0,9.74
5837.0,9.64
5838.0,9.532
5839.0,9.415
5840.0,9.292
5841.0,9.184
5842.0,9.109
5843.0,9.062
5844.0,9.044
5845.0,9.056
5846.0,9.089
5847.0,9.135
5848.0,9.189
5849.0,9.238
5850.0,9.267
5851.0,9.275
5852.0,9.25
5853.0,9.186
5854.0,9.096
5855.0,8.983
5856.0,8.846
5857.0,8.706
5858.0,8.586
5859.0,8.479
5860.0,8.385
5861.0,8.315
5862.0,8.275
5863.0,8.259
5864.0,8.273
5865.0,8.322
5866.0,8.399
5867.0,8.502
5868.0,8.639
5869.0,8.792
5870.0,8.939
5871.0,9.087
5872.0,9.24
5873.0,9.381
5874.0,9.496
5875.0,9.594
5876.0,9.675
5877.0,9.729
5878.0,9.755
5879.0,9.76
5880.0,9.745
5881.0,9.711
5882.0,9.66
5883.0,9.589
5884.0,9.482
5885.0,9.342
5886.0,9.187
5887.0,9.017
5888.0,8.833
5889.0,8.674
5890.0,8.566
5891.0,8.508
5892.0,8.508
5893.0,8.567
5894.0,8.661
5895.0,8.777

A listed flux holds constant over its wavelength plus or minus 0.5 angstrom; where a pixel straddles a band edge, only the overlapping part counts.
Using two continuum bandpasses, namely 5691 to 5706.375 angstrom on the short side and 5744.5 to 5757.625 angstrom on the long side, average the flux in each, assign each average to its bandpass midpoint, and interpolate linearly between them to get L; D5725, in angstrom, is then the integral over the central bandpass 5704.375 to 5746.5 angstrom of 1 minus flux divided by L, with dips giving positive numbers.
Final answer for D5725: 3.6 angstrom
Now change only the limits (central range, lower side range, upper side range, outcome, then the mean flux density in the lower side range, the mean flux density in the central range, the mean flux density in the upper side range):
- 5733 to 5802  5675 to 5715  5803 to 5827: 1.9 angstrom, 9.08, 9.11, 9.55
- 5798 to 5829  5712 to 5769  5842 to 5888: -1.9 angstrom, 9.04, 9.62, 9.07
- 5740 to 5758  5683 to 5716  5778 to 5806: -1.1 angstrom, 9.09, 9.52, 8.84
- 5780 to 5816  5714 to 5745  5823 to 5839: 2.3 angstrom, 8.86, 8.98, 9.93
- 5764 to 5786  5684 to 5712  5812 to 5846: 2.0 angstrom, 9.27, 8.62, 9.63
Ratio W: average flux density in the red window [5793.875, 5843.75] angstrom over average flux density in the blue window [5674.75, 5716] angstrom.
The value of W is 1.06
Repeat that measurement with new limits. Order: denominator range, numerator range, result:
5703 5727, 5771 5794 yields 1.00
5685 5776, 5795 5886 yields 1.03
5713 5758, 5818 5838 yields 1.10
